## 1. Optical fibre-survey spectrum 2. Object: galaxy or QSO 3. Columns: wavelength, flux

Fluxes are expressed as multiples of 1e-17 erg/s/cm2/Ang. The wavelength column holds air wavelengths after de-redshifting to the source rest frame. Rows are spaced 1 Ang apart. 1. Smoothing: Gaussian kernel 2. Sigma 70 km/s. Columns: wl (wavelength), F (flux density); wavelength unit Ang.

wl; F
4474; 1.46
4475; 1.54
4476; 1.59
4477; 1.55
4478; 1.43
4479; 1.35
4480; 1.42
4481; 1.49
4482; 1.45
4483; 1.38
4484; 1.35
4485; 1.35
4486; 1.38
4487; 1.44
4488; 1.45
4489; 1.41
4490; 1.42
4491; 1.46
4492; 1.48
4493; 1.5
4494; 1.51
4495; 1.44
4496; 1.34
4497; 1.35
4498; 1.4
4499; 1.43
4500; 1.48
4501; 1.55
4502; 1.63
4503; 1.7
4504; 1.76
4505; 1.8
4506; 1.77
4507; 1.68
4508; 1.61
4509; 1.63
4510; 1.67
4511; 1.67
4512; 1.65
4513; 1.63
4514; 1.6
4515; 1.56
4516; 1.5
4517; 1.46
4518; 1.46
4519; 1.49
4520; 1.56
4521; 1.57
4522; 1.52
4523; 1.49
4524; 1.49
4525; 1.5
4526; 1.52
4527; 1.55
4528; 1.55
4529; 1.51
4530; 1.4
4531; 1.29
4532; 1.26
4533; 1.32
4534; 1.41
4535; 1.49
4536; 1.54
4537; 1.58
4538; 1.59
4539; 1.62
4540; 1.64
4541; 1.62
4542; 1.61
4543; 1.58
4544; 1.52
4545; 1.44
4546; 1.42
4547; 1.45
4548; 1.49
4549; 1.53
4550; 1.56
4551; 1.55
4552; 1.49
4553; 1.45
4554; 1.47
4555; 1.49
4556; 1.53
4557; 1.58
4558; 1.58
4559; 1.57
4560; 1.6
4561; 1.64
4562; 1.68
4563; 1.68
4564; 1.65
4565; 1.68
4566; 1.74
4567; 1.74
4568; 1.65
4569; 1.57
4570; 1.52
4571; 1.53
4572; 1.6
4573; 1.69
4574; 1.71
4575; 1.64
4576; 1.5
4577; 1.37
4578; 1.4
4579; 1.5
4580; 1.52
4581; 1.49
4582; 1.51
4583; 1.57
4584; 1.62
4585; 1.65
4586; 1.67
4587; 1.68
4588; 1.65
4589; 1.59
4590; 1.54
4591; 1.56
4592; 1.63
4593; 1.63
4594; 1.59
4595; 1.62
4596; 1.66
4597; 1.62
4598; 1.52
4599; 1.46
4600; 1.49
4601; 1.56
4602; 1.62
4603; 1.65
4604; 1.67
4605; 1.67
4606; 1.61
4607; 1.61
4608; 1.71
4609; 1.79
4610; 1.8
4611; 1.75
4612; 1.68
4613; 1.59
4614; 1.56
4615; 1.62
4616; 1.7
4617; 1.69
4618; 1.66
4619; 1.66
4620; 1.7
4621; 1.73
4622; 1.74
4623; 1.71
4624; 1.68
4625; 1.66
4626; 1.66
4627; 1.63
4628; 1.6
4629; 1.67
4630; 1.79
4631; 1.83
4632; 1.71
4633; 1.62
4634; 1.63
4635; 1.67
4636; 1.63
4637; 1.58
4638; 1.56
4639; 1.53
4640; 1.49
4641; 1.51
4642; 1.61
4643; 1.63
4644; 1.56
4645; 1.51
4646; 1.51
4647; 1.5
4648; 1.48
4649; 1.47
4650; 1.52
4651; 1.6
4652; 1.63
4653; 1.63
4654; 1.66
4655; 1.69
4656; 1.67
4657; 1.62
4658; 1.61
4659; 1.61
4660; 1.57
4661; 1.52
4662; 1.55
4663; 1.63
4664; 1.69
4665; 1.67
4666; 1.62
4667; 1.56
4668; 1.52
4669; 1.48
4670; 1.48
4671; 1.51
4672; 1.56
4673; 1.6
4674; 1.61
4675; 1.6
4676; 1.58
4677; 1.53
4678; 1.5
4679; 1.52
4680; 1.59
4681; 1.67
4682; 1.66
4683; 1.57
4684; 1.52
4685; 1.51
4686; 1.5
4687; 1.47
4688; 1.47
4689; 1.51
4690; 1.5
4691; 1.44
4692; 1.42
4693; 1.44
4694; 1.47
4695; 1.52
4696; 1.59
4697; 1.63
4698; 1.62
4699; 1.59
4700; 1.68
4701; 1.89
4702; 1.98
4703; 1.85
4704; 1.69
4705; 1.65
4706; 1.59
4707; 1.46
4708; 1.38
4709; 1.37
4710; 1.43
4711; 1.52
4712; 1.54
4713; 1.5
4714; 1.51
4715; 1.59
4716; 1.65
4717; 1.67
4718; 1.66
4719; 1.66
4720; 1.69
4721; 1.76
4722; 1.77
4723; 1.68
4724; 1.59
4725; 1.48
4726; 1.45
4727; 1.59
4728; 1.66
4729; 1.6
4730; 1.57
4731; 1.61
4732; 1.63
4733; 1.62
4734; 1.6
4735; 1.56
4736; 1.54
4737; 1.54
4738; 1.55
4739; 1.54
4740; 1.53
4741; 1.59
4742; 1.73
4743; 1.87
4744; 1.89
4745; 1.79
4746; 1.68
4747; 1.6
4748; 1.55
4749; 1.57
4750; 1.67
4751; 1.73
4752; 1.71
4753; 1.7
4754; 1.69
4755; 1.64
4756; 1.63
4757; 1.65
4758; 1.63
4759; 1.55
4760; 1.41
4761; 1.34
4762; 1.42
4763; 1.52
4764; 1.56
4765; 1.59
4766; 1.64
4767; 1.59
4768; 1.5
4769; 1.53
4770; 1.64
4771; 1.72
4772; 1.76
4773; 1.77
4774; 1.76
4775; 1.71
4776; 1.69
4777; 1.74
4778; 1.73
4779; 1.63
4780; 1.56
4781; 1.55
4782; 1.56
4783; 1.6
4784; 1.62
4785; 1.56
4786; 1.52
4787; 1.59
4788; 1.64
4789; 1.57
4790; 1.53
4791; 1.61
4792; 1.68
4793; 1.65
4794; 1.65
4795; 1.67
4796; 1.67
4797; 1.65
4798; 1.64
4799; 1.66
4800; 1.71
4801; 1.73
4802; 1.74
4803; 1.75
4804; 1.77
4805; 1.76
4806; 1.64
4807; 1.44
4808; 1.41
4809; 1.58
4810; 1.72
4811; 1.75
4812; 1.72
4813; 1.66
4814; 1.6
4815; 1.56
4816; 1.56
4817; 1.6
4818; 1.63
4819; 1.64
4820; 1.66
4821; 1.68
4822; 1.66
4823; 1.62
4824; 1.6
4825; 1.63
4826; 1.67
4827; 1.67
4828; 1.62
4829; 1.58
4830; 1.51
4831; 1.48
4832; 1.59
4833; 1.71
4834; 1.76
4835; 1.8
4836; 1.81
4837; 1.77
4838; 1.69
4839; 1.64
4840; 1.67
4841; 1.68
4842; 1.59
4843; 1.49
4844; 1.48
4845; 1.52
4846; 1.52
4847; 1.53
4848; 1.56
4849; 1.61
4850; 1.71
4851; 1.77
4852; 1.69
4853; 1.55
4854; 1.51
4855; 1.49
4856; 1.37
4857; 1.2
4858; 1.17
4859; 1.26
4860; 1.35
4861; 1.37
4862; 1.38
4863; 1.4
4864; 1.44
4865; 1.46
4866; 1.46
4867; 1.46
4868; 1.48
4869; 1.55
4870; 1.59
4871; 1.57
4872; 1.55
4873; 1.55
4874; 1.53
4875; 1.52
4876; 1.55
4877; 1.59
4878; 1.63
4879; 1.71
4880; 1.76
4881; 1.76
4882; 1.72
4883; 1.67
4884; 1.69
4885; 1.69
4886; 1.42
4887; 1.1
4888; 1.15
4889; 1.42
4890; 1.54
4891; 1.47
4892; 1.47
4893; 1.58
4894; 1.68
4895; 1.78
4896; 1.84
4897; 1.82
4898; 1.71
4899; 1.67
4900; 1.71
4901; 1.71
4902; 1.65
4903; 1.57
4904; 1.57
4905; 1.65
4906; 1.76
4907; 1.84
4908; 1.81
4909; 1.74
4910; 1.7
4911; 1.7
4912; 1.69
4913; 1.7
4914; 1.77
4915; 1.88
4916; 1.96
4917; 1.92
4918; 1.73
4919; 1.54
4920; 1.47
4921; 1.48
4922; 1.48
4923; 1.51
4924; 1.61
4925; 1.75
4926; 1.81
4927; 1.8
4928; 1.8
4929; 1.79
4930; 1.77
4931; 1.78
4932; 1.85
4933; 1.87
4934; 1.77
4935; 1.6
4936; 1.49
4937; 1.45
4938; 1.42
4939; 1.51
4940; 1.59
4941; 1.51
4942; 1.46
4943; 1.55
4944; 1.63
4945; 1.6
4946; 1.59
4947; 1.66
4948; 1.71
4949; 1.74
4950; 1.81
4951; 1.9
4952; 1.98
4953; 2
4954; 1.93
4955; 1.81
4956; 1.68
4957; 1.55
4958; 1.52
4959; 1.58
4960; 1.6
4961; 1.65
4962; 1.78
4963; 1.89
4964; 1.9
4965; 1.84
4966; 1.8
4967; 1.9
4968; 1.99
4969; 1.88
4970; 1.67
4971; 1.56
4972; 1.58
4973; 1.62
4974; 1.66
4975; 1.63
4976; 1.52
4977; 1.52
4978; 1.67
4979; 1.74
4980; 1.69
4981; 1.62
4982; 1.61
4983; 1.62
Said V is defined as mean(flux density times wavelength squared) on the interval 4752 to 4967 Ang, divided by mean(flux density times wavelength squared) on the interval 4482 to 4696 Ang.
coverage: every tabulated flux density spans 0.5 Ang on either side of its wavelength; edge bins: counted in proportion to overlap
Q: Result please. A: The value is 1.2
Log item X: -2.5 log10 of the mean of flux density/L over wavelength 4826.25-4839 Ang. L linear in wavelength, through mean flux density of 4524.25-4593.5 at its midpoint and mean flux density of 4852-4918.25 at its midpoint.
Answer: -0.06 mag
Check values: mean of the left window 1.55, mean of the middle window 1.66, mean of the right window 1.59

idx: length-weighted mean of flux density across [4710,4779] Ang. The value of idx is 1.62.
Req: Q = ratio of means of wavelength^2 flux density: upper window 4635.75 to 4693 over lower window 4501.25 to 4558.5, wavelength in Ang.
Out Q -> 1.1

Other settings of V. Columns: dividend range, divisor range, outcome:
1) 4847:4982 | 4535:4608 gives 1.20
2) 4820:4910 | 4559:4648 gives 1.09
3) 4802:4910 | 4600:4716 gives 1.08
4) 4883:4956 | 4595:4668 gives 1.16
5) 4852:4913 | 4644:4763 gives 1.06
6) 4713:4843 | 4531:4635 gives 1.11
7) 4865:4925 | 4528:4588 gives 1.21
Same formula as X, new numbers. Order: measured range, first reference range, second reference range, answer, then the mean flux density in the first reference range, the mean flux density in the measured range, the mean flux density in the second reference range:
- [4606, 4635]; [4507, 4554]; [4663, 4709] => -0.088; 1.52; 1.68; 1.57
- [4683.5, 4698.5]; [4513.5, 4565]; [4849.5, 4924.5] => 0.031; 1.52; 1.51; 1.59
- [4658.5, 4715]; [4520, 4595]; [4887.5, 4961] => 0.020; 1.55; 1.57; 1.67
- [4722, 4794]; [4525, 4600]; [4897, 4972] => 0.011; 1.55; 1.62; 1.71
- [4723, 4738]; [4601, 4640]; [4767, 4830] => 0.048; 1.66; 1.58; 1.64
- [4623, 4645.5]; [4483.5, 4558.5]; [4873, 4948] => -0.050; 1.52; 1.63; 1.64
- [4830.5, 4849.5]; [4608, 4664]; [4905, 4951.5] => 0.028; 1.63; 1.63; 1.68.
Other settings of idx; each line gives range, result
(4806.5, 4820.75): 1.61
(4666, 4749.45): 1.59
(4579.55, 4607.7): 1.6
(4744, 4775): 1.62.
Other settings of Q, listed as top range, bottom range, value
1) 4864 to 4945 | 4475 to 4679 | 1.19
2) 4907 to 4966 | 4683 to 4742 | 1.18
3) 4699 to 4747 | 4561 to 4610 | 1.07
